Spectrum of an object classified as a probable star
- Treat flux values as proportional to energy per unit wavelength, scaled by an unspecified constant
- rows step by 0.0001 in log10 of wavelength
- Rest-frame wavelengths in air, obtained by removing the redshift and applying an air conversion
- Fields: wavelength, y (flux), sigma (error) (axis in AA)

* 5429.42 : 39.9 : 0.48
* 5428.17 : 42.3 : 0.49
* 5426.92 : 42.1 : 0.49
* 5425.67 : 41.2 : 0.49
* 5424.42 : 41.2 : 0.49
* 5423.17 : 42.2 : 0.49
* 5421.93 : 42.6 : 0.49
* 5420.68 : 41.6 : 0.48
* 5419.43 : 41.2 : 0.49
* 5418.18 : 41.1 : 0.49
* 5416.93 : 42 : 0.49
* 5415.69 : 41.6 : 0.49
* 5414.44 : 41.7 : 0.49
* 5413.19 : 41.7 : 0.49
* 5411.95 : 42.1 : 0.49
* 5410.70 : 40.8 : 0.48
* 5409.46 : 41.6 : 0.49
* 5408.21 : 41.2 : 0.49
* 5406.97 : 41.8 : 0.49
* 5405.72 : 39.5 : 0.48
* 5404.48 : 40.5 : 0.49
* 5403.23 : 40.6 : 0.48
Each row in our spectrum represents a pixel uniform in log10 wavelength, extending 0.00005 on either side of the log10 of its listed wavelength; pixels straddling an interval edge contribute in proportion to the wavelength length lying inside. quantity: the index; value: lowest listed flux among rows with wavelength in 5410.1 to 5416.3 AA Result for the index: 40.8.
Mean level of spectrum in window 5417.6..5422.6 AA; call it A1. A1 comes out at 41.7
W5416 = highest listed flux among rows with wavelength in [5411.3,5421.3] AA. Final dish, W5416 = 42.1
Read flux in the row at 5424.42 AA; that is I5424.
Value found 41.2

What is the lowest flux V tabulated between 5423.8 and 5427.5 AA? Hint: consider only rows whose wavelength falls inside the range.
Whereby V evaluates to 41.2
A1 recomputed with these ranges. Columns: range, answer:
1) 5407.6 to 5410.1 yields 41.4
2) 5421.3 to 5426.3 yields 41.8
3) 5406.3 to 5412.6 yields 41.5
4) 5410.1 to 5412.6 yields 41.5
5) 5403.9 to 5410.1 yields 41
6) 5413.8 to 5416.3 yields 41.5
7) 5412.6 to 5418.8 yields 41.6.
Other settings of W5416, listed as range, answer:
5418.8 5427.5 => 42.6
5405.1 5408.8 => 41.8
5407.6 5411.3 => 41.6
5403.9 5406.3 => 40.5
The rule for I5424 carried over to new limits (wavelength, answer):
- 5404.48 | 40.5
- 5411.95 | 42.1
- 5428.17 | 42.3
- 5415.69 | 41.6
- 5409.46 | 41.6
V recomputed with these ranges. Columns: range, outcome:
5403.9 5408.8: 39.5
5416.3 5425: 41.1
